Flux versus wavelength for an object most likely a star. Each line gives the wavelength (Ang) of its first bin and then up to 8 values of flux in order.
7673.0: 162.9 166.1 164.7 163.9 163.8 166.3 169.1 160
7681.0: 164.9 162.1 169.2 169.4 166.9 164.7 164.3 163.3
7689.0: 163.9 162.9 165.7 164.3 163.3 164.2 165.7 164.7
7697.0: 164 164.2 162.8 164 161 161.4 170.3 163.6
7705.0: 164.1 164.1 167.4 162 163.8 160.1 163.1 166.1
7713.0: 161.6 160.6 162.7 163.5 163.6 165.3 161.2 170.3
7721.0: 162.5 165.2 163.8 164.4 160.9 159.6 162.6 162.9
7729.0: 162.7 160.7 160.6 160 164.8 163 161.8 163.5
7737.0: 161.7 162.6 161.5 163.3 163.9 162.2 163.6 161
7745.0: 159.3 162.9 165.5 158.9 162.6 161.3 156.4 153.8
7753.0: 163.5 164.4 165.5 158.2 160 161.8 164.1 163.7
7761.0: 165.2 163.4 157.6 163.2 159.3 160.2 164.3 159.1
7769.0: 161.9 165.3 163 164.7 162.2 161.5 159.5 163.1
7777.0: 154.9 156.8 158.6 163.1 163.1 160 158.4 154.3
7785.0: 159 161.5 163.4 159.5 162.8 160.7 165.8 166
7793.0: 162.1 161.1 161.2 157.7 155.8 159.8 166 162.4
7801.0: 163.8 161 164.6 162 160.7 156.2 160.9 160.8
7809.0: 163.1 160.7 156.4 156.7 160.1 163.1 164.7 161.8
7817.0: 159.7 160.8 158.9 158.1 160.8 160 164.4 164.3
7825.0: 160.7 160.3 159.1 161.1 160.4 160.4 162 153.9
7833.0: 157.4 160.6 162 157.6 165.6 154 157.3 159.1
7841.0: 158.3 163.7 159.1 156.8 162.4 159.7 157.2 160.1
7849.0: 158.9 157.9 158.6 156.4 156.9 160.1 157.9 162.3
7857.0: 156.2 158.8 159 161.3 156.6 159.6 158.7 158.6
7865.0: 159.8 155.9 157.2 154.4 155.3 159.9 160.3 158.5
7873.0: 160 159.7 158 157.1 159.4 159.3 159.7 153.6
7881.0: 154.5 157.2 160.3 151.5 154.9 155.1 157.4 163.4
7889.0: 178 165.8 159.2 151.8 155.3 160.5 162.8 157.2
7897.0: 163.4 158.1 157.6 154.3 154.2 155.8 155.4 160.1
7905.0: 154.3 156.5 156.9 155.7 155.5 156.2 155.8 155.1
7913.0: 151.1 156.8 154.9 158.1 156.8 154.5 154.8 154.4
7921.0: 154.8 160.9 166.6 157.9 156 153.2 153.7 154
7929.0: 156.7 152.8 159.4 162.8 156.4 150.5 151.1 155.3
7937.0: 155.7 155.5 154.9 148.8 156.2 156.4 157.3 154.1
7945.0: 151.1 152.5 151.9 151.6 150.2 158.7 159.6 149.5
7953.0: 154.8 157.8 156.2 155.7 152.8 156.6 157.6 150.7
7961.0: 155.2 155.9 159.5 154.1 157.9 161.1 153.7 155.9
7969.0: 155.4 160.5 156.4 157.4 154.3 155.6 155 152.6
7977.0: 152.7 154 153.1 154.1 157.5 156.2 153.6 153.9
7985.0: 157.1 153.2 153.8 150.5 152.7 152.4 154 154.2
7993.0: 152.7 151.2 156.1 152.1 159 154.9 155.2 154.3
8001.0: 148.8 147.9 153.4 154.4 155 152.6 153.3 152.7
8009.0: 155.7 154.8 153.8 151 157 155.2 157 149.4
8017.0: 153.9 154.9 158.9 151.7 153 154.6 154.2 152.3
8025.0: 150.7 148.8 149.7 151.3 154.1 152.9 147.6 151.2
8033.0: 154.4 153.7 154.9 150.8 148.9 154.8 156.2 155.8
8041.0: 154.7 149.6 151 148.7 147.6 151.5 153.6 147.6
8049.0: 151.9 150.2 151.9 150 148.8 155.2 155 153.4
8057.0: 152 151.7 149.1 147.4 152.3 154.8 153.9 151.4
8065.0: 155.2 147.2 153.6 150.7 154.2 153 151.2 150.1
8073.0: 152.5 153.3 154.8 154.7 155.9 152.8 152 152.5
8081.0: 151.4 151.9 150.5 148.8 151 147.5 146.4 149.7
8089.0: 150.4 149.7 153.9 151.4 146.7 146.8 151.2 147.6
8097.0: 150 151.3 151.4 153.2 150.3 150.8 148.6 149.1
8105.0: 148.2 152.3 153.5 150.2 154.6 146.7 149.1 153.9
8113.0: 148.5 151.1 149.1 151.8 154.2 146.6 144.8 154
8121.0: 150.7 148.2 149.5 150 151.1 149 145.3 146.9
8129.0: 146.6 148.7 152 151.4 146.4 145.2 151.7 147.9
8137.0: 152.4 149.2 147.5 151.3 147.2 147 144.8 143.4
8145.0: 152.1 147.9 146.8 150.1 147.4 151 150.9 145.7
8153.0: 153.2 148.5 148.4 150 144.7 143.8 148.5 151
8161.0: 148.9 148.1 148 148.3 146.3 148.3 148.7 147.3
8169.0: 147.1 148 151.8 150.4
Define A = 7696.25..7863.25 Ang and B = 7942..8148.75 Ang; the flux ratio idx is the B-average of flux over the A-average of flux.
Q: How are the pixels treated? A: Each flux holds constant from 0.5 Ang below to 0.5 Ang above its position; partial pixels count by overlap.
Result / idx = 0.94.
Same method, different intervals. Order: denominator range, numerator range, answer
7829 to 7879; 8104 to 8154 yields 0.94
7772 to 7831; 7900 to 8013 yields 0.96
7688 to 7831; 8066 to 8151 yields 0.93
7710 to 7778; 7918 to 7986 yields 0.96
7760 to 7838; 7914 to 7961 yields 0.96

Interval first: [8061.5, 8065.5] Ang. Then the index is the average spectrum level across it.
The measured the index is 154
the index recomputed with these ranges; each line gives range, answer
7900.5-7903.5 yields 155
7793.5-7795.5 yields 161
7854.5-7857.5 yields 159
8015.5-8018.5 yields 153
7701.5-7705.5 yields 165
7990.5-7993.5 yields 154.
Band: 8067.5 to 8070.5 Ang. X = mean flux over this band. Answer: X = 153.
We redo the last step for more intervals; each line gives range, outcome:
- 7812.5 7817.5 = 162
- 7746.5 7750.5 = 162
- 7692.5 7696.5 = 164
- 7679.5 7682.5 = 162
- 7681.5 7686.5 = 166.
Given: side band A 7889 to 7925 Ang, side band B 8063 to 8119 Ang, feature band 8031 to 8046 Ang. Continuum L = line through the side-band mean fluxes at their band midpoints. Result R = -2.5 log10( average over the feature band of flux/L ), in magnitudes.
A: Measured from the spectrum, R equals 0.00 mag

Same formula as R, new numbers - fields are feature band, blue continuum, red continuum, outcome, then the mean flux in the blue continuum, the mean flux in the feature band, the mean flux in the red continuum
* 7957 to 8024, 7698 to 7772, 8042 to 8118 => -0.003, 163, 154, 151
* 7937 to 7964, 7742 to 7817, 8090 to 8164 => 0.005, 161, 155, 149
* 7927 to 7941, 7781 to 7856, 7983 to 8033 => 0.008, 160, 155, 153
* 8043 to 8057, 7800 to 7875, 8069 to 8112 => 0.008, 160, 151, 151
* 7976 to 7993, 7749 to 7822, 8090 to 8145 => 0.002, 161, 154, 150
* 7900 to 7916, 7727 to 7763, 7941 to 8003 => 0.007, 162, 156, 155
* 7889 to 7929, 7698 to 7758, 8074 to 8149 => -0.003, 163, 157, 150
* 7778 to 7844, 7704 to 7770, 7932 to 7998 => -0.004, 162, 161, 155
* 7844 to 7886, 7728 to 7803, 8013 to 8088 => 0.001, 162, 158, 152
